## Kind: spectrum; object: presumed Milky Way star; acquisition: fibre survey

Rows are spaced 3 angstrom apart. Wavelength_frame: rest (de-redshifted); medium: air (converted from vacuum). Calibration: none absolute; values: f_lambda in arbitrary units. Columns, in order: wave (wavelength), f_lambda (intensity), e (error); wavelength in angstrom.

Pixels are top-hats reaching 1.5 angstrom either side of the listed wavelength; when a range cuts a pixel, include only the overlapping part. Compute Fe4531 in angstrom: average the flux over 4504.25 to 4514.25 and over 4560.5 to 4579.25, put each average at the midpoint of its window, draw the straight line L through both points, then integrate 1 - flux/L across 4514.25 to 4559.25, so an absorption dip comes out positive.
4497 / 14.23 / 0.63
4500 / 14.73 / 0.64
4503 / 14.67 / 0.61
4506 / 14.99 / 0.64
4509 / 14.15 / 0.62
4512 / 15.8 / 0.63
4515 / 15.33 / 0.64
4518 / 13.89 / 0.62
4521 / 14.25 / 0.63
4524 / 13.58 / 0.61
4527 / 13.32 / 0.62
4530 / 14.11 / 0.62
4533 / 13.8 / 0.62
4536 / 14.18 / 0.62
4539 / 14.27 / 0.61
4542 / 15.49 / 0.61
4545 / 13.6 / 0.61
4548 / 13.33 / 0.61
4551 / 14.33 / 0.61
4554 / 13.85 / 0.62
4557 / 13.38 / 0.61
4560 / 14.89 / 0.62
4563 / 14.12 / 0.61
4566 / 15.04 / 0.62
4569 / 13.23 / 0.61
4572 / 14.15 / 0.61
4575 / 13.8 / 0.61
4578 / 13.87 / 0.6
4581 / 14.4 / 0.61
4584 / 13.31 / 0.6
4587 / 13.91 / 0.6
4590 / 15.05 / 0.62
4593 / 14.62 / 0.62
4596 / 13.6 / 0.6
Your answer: 1.7 angstrom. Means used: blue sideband 15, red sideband 14.1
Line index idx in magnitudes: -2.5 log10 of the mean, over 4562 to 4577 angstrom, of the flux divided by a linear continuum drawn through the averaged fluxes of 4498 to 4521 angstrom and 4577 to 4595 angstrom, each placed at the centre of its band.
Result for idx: 0.02 mag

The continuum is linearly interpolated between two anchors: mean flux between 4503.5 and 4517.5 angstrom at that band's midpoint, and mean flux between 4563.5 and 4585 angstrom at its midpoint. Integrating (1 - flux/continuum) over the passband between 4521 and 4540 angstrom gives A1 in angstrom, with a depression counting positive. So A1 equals 1.0 angstrom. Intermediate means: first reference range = 15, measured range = 13.9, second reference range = 14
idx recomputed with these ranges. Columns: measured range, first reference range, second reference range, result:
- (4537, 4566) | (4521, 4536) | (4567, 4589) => -0.03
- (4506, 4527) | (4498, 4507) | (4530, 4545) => 0.01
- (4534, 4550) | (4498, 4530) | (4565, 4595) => 0.01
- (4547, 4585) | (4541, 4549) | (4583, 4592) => 0.01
